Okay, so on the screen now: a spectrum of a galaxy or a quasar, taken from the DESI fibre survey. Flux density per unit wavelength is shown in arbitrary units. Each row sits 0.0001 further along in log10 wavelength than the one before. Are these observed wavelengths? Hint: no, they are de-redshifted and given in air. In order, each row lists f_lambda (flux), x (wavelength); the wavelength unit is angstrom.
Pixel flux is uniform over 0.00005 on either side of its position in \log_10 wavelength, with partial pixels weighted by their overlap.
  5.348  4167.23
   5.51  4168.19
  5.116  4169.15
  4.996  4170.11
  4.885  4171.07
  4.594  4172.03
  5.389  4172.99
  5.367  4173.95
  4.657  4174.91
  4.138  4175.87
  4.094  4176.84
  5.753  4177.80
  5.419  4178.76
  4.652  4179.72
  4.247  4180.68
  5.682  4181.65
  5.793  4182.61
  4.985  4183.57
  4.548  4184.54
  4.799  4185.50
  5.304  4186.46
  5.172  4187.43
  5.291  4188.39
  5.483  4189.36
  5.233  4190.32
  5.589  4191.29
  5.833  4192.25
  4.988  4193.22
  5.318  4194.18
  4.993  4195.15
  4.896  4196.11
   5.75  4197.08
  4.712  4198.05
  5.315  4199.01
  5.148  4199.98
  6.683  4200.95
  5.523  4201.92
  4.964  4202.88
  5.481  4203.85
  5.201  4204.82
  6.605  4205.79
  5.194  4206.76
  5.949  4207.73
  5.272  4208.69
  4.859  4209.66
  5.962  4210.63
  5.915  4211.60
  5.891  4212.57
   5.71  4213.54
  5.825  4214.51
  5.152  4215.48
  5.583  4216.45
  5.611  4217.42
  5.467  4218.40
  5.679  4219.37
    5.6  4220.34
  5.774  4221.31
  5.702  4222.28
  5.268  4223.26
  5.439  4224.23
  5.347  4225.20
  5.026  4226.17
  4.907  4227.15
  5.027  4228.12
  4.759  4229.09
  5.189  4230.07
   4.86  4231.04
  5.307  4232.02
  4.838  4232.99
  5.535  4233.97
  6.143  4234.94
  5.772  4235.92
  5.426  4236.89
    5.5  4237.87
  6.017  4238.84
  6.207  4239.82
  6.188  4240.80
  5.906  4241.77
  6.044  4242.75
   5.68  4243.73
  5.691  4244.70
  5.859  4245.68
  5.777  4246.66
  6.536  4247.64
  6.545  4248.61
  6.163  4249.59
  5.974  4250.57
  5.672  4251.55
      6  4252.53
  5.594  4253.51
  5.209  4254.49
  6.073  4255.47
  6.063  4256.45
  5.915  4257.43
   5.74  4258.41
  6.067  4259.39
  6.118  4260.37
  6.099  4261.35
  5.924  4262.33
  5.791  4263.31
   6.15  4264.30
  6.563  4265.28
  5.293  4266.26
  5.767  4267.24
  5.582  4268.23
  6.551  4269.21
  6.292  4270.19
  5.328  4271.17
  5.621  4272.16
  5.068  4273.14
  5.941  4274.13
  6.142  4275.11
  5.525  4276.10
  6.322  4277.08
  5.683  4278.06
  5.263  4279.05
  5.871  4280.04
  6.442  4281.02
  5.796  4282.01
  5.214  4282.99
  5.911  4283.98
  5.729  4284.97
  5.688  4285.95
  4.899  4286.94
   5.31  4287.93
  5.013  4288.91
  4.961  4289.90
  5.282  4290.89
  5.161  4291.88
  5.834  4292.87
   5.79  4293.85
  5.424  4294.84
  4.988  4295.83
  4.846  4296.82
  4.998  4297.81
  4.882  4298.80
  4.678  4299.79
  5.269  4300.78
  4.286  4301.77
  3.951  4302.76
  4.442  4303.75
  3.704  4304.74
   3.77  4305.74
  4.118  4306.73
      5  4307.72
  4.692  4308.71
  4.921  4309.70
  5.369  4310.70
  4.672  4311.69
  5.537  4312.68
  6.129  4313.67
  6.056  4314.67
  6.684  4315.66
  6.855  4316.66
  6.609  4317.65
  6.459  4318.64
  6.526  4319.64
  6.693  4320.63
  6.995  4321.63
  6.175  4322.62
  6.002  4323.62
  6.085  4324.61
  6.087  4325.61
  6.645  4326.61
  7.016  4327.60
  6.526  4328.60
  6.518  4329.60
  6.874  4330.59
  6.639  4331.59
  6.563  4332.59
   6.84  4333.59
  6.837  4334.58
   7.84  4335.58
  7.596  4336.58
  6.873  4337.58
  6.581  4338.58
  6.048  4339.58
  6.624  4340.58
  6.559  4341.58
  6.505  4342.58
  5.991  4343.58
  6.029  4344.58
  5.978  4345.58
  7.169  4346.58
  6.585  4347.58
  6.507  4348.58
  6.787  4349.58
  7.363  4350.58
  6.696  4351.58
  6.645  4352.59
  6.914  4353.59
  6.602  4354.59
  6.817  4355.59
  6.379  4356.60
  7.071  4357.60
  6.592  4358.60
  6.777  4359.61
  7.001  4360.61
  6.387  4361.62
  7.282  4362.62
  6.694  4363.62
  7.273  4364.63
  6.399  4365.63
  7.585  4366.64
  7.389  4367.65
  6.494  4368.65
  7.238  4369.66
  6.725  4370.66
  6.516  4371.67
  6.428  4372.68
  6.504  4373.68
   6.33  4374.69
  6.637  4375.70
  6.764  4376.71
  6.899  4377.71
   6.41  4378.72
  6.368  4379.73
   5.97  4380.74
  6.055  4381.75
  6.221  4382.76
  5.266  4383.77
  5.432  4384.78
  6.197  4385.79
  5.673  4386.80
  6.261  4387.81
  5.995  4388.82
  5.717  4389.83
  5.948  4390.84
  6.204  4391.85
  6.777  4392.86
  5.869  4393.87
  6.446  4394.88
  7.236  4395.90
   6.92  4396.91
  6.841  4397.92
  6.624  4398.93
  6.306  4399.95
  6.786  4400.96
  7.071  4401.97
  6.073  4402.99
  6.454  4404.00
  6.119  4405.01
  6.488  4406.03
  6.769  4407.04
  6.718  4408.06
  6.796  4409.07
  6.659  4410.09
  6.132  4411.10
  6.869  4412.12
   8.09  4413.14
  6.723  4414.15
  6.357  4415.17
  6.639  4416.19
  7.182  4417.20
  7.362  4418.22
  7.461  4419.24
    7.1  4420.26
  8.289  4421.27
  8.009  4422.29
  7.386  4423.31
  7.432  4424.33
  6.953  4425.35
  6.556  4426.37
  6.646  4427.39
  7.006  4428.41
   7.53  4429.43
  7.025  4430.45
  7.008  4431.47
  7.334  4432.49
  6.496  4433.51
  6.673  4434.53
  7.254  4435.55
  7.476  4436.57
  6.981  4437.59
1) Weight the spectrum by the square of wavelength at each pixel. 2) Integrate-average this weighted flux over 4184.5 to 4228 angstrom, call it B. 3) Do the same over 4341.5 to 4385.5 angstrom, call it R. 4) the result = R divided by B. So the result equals 1.31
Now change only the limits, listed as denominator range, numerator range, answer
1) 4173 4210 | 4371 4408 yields 1.33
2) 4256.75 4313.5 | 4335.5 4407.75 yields 1.27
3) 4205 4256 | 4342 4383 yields 1.26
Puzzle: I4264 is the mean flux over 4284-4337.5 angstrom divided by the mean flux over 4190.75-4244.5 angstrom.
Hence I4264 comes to 1.0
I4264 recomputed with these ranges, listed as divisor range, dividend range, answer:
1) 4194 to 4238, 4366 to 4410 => 1.19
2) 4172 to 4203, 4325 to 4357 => 1.29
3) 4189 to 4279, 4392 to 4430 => 1.22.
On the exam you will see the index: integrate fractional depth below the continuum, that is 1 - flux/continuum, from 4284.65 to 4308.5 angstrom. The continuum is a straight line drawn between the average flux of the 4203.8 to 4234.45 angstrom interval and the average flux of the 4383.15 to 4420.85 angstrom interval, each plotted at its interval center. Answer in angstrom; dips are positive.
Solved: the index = 4.0 angstrom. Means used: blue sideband 5.43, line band 4.91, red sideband 6.53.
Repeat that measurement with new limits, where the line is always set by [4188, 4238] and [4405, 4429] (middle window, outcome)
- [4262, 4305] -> 3.78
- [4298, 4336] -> 2.68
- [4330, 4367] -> -1.56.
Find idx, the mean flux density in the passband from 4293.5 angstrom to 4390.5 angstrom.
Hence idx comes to 6.2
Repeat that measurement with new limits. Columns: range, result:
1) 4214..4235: 5.35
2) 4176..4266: 5.54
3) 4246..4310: 5.5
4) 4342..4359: 6.63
